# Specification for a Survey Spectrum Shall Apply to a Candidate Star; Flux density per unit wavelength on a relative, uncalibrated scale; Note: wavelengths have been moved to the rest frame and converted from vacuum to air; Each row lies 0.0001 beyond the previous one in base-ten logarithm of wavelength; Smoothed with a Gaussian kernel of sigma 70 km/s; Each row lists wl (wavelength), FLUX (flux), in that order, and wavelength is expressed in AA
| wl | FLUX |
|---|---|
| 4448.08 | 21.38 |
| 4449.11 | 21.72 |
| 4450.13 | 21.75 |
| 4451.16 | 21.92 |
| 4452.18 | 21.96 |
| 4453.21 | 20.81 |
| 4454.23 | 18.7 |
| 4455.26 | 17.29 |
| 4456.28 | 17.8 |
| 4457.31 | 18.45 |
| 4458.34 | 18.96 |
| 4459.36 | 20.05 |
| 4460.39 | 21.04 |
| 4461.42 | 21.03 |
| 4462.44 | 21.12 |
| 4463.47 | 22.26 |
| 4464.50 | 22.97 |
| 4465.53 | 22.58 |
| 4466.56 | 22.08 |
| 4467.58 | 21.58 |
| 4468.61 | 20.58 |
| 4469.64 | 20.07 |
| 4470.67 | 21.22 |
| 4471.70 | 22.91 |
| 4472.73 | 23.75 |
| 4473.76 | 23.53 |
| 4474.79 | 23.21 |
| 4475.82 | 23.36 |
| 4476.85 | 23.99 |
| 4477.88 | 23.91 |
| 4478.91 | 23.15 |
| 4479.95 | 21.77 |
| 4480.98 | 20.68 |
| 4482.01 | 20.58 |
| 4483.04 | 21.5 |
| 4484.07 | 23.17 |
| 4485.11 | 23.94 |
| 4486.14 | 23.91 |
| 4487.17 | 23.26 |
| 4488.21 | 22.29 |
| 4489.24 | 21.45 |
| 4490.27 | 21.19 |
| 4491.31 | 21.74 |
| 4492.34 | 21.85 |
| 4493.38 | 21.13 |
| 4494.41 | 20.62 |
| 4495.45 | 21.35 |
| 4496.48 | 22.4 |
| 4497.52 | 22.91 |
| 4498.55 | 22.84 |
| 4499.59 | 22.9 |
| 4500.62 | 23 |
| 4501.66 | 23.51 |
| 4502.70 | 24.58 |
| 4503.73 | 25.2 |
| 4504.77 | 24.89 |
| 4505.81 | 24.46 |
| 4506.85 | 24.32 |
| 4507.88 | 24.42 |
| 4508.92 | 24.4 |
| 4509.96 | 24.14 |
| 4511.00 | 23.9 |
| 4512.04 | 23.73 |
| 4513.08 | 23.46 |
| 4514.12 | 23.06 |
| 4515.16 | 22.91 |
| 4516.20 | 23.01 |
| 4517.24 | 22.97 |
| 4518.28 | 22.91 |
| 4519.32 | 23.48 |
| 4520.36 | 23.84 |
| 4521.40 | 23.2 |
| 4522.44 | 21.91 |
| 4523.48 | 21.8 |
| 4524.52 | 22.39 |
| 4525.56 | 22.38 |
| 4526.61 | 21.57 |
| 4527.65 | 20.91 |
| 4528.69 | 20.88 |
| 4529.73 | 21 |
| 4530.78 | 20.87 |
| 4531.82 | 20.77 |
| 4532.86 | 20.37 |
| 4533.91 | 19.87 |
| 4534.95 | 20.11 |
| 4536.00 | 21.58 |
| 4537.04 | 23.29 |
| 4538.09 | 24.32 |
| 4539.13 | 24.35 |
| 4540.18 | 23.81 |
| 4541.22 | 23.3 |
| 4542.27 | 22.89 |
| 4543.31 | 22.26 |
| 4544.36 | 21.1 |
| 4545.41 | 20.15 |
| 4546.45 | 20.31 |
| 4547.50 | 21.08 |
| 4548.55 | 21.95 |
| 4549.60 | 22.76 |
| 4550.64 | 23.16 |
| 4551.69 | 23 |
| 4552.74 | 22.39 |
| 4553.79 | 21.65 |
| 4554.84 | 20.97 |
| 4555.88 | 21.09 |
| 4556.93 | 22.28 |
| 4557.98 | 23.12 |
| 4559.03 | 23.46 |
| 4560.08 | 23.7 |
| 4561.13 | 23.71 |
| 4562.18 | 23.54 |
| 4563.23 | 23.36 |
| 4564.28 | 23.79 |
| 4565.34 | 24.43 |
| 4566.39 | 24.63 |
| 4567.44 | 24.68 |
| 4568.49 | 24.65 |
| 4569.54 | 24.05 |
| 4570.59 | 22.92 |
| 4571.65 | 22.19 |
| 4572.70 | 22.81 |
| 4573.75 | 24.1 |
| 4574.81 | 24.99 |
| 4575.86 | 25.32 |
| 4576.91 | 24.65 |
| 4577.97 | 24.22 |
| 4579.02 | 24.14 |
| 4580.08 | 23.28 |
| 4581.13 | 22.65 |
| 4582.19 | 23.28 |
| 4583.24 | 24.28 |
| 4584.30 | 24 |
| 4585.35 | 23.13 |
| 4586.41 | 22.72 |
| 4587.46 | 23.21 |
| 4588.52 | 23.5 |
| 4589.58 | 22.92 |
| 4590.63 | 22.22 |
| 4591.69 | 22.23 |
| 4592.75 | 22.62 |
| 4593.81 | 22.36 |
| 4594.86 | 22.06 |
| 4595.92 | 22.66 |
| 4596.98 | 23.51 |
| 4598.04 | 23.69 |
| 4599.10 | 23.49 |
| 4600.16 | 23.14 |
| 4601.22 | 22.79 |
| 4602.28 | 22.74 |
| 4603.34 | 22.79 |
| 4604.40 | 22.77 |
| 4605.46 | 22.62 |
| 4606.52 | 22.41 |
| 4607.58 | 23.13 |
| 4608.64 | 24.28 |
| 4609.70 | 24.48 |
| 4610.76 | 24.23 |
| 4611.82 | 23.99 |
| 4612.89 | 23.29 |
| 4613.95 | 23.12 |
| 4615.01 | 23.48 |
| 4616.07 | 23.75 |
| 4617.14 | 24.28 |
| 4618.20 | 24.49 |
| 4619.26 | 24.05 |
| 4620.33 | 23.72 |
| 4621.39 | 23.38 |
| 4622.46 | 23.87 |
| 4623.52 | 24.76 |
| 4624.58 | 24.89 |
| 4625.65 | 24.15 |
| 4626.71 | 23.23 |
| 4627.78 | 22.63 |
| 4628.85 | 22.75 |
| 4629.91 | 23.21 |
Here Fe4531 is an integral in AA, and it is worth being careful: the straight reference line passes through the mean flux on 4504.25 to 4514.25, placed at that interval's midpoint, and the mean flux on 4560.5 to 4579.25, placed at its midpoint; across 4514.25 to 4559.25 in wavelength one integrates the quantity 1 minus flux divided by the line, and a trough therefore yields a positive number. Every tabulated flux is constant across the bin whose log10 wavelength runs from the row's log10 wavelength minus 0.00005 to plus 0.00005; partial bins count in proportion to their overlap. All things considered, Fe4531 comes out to 3.6 AA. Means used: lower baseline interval 24.1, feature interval 22.1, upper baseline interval 24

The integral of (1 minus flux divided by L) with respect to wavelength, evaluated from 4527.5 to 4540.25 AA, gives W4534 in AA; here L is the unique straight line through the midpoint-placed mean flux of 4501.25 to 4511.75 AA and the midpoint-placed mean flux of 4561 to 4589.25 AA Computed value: 1.3 AA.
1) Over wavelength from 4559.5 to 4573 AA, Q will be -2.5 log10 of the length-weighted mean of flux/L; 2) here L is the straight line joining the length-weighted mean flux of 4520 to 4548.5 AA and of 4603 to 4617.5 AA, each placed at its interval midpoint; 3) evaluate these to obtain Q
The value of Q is -0.06 mag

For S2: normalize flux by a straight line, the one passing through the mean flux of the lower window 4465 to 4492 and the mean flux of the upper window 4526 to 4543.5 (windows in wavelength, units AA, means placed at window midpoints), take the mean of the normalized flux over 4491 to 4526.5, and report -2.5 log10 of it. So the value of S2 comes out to -0.05 mag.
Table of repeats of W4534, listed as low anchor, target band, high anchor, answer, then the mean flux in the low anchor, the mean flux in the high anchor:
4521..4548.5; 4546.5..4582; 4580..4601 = -1.3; 21.8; 23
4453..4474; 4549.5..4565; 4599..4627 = -0.2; 20.9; 23.6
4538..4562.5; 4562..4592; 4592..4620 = -1.0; 22.5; 23.3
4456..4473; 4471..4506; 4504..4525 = -0.8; 21.1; 23.5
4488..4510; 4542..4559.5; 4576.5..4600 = 0.9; 23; 23.2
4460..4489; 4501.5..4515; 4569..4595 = -0.9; 22.3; 23.4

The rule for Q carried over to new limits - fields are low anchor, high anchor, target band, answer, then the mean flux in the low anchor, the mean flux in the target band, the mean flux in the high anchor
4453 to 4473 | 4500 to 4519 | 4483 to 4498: 0.02 mag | 20.7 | 22.2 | 23.8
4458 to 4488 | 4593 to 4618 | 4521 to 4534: 0.06 mag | 22.2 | 21.4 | 23.3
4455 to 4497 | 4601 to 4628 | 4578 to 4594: 0.00 mag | 21.7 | 23.2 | 23.6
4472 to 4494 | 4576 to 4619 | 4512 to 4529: 0.01 mag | 22.5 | 22.6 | 23.3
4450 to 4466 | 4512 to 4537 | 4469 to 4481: -0.09 mag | 20.5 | 22.7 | 22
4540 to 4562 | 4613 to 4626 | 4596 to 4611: 0.02 mag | 22.3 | 23.3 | 24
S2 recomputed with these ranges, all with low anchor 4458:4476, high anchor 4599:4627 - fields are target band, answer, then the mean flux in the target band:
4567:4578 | -0.04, 24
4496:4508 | -0.07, 23.8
